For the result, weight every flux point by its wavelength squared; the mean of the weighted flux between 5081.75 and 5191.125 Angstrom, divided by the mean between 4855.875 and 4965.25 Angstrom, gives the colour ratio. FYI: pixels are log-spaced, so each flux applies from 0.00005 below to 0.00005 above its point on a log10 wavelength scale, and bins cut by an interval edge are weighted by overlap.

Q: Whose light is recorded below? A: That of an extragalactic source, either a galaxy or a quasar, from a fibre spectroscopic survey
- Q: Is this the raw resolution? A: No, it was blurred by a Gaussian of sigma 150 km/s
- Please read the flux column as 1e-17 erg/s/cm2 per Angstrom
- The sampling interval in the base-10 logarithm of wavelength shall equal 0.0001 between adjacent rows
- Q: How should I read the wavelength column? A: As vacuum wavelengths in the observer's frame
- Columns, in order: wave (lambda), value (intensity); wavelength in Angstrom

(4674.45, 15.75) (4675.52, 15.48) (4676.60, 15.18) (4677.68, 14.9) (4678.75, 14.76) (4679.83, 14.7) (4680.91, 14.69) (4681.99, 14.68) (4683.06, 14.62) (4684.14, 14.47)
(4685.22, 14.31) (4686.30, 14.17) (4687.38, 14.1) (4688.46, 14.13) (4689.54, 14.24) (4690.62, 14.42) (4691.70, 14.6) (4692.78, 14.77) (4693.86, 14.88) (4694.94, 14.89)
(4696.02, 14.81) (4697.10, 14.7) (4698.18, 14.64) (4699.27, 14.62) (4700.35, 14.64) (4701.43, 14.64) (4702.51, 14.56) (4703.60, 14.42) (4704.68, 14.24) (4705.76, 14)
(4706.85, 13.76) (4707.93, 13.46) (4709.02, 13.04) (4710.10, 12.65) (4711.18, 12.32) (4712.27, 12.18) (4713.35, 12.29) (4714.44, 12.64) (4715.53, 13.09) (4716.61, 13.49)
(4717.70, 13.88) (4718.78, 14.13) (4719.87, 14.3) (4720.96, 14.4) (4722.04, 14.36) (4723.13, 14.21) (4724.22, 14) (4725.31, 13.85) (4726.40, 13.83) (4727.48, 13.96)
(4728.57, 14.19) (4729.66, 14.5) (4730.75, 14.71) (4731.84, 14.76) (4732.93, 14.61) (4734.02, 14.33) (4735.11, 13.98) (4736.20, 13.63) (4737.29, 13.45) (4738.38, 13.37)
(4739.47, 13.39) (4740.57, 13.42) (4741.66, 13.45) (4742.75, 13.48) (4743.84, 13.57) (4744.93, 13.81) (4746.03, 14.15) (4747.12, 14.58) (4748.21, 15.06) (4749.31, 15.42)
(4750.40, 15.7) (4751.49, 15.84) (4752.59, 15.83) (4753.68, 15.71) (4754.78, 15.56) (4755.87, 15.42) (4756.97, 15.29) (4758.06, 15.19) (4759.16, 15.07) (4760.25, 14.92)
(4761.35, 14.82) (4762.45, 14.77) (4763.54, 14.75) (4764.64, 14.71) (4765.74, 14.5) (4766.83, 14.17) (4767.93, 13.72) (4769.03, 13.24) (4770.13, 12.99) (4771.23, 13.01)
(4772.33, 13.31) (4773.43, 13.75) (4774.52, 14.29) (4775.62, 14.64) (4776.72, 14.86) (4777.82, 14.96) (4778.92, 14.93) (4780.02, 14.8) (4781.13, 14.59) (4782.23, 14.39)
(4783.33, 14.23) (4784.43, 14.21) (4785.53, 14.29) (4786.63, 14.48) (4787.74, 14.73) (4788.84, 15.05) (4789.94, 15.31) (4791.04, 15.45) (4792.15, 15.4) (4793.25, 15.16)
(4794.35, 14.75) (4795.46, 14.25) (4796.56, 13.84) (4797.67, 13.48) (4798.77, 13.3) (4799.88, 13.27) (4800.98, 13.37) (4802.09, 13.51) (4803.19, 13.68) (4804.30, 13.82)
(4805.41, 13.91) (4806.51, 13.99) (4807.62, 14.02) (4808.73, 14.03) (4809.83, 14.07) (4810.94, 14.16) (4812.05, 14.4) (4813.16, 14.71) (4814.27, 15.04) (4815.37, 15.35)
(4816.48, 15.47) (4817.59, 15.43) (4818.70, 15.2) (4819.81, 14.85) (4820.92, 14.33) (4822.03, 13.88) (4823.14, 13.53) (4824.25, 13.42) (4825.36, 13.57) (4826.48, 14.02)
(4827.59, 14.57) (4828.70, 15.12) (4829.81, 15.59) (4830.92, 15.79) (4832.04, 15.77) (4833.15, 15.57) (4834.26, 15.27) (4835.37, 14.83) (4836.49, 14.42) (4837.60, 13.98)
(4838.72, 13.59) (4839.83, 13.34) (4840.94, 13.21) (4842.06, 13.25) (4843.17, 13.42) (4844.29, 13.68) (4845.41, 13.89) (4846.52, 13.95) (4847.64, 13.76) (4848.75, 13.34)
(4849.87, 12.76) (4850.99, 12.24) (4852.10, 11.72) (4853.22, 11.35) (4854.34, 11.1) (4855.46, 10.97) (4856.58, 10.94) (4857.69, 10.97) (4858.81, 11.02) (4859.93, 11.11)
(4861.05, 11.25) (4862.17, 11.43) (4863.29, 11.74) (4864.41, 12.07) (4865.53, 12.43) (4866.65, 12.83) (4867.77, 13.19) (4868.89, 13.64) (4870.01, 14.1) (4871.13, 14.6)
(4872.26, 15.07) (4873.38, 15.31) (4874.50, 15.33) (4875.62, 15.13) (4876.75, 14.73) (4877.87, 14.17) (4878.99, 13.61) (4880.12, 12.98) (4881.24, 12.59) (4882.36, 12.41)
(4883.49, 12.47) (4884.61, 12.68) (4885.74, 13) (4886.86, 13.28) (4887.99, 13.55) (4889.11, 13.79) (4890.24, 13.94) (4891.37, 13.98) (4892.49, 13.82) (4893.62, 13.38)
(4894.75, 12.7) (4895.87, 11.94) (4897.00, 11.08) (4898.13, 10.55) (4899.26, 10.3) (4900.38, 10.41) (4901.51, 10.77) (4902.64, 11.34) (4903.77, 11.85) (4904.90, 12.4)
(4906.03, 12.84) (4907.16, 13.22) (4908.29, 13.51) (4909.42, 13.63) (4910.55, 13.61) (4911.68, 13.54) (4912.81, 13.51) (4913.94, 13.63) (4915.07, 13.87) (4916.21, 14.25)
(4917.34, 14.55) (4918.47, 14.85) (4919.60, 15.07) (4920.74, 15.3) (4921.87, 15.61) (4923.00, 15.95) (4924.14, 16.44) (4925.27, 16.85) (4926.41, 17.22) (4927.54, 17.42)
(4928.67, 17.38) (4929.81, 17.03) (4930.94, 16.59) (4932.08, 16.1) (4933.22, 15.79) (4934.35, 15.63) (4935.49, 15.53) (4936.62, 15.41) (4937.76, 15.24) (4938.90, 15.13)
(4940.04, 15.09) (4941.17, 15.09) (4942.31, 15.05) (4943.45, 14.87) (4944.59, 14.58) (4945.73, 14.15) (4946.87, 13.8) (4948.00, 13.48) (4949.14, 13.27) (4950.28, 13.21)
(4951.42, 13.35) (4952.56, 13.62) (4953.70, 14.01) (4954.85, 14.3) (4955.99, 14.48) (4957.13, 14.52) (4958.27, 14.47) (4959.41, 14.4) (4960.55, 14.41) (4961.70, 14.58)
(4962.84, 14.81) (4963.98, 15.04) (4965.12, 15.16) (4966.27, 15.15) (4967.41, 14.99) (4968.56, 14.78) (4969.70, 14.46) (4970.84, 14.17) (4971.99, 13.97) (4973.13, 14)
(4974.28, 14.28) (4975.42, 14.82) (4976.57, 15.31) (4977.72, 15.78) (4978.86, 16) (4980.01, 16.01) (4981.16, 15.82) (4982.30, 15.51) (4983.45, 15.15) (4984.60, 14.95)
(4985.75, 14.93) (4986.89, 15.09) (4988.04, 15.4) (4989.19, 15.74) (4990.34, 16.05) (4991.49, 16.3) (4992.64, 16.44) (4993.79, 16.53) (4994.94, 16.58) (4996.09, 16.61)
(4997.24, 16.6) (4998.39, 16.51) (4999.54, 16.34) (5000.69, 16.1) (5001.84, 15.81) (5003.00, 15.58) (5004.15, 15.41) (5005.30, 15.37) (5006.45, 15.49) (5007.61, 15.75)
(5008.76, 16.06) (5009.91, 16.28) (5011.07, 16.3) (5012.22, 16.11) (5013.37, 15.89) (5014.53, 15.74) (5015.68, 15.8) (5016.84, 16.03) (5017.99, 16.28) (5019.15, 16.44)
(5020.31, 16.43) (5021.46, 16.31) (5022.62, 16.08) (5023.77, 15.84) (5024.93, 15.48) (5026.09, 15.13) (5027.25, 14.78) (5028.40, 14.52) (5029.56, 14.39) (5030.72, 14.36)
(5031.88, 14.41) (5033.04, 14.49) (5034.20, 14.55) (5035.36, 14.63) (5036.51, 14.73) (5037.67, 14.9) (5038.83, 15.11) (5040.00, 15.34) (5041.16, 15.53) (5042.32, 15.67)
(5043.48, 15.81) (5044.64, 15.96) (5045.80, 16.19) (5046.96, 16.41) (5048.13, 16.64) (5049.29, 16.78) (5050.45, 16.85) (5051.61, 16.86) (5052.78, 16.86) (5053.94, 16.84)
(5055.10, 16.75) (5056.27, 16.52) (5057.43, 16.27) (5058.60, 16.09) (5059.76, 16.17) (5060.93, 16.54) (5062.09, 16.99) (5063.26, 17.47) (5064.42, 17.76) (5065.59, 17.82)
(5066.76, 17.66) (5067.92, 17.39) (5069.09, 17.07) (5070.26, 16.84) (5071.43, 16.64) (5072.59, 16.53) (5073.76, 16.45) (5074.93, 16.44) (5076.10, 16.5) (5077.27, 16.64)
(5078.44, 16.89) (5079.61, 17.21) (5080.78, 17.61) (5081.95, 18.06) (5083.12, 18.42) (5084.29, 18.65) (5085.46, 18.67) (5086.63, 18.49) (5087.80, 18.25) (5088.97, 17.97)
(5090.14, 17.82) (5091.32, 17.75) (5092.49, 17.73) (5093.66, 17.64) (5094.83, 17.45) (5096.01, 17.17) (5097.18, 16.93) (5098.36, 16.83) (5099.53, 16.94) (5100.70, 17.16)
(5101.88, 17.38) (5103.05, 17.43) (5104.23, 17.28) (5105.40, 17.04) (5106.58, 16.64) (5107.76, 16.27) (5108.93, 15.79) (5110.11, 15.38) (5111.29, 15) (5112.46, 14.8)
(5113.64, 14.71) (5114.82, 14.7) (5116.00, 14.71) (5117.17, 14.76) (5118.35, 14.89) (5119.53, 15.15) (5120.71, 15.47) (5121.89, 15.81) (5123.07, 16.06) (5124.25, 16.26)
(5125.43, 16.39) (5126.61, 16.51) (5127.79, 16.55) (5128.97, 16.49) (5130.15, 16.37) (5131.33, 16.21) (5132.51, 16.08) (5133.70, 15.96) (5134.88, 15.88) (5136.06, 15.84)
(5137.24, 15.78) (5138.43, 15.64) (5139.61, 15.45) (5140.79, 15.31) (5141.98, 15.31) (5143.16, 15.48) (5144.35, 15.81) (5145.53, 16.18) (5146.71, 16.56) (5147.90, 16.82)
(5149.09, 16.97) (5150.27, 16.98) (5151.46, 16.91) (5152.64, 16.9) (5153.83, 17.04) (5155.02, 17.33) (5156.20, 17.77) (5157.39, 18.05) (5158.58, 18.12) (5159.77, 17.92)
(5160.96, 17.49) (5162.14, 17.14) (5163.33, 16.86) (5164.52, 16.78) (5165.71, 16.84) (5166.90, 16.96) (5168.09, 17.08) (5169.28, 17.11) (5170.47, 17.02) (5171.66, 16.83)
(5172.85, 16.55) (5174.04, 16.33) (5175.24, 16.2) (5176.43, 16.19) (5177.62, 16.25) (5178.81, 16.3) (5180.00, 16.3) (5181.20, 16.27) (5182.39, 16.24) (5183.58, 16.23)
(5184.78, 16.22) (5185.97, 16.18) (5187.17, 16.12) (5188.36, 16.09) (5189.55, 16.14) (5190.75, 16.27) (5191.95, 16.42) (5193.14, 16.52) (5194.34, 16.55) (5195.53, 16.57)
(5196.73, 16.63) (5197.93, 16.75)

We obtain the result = 1.31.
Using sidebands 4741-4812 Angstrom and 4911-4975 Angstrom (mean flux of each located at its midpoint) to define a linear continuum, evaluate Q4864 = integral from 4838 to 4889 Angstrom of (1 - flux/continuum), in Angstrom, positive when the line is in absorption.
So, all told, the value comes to 5.9 Angstrom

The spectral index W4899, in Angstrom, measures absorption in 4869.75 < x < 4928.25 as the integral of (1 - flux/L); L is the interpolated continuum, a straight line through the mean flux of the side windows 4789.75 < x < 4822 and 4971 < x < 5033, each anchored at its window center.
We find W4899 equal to 5.0 Angstrom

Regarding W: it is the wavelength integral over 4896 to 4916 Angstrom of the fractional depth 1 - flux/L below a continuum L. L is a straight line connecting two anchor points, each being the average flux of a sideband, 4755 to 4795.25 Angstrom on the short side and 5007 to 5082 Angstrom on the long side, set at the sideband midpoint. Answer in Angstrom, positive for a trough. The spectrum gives 3.9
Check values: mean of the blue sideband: 14.6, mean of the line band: 12.4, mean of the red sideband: 16.2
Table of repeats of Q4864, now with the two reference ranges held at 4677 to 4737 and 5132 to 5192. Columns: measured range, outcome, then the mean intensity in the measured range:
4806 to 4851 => 1.46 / 14.3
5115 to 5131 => 0.52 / 15.8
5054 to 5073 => -1.08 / 16.9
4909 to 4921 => 0.85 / 14.1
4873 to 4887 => 1.28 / 13.7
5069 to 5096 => -2.29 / 17.5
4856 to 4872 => 2.85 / 12.3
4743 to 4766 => -0.95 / 15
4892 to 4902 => 2.30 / 11.7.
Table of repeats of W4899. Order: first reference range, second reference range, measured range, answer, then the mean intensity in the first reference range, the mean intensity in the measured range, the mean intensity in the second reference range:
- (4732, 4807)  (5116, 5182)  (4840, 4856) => 2.2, 14.4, 12.8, 16.4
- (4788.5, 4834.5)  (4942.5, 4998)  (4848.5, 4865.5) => 3.5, 14.5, 11.6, 14.9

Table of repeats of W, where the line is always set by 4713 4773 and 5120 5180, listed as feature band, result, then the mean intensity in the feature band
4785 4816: 0.5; 14.3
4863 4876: 1.0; 13.8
